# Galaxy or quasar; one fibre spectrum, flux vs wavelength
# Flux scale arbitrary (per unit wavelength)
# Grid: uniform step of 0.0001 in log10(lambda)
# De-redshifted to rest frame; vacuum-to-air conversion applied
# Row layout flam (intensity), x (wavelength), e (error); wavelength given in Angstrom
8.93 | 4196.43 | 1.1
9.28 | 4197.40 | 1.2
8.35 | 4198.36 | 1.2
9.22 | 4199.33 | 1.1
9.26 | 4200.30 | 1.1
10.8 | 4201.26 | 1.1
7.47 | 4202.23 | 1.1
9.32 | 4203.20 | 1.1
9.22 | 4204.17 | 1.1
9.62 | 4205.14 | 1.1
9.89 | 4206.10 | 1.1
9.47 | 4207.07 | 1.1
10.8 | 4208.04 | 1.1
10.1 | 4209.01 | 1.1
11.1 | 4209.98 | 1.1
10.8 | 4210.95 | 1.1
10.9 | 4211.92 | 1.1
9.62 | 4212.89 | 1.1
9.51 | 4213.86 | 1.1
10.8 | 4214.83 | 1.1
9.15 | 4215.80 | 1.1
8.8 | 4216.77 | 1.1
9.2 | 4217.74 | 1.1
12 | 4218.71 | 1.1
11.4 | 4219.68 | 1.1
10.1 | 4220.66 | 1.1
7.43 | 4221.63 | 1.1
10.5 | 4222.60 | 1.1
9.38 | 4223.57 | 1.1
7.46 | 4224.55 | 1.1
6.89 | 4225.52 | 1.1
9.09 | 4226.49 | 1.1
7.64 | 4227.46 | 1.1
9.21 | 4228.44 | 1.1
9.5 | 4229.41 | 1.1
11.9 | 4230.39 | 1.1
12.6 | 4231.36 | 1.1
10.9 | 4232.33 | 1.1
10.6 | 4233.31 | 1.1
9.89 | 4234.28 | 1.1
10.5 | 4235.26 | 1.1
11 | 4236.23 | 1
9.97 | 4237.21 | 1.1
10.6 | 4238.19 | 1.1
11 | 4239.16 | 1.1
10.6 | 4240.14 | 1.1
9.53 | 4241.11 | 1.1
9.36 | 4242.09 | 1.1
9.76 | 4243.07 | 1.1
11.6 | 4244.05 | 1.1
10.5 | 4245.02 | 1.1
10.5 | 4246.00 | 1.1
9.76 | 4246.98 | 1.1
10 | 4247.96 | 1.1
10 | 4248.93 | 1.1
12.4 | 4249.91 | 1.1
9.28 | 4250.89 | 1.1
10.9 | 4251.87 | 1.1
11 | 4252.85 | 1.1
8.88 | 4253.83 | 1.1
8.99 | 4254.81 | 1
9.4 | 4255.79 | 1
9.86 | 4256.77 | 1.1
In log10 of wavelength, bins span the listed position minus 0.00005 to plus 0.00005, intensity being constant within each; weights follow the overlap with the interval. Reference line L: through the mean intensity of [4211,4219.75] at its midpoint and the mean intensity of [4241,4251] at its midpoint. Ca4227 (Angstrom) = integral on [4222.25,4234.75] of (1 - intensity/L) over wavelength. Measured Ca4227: 0.7 Angstrom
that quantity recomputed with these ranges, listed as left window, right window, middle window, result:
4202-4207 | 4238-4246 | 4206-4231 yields -0.24 Angstrom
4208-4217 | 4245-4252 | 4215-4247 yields 0.99 Angstrom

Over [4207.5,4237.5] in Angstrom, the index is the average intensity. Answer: 9.96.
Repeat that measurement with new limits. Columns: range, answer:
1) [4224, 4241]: 9.95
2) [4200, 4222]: 9.88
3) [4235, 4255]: 10.3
